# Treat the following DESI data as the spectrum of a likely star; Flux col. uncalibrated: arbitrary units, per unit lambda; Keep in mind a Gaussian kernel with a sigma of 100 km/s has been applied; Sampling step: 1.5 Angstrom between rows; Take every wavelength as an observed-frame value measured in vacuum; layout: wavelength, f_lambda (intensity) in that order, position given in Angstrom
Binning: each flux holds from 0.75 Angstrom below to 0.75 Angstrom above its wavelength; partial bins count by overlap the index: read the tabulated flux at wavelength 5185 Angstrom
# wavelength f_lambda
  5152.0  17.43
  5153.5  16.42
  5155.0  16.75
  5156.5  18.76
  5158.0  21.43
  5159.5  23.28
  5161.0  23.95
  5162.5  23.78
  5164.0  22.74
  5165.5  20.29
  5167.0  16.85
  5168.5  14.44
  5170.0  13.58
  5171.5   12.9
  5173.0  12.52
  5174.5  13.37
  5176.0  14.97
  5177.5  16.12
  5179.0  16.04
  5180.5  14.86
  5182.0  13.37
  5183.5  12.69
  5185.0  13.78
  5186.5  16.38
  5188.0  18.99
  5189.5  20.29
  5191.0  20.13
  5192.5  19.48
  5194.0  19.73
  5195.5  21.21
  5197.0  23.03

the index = 13.78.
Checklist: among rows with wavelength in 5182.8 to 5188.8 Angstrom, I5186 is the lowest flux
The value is 12.69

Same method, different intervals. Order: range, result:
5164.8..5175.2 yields 12.52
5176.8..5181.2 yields 14.86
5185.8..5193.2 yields 16.38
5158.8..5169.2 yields 14.44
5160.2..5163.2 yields 23.78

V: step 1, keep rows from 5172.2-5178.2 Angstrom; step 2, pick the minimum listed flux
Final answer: 12.52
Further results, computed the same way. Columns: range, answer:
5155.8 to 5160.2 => 18.76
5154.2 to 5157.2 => 16.75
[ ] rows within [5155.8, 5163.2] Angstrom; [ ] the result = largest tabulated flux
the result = 23.95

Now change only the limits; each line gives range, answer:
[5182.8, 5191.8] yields 20.29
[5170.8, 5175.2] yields 13.37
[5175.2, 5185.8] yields 16.12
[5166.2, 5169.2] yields 16.85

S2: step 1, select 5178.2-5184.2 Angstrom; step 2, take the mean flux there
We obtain 14.3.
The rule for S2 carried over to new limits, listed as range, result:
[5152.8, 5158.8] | 18.4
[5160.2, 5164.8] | 23.5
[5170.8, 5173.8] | 12.7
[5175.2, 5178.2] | 15.5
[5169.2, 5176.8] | 13.5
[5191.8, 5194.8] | 19.6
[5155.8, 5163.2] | 22.3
